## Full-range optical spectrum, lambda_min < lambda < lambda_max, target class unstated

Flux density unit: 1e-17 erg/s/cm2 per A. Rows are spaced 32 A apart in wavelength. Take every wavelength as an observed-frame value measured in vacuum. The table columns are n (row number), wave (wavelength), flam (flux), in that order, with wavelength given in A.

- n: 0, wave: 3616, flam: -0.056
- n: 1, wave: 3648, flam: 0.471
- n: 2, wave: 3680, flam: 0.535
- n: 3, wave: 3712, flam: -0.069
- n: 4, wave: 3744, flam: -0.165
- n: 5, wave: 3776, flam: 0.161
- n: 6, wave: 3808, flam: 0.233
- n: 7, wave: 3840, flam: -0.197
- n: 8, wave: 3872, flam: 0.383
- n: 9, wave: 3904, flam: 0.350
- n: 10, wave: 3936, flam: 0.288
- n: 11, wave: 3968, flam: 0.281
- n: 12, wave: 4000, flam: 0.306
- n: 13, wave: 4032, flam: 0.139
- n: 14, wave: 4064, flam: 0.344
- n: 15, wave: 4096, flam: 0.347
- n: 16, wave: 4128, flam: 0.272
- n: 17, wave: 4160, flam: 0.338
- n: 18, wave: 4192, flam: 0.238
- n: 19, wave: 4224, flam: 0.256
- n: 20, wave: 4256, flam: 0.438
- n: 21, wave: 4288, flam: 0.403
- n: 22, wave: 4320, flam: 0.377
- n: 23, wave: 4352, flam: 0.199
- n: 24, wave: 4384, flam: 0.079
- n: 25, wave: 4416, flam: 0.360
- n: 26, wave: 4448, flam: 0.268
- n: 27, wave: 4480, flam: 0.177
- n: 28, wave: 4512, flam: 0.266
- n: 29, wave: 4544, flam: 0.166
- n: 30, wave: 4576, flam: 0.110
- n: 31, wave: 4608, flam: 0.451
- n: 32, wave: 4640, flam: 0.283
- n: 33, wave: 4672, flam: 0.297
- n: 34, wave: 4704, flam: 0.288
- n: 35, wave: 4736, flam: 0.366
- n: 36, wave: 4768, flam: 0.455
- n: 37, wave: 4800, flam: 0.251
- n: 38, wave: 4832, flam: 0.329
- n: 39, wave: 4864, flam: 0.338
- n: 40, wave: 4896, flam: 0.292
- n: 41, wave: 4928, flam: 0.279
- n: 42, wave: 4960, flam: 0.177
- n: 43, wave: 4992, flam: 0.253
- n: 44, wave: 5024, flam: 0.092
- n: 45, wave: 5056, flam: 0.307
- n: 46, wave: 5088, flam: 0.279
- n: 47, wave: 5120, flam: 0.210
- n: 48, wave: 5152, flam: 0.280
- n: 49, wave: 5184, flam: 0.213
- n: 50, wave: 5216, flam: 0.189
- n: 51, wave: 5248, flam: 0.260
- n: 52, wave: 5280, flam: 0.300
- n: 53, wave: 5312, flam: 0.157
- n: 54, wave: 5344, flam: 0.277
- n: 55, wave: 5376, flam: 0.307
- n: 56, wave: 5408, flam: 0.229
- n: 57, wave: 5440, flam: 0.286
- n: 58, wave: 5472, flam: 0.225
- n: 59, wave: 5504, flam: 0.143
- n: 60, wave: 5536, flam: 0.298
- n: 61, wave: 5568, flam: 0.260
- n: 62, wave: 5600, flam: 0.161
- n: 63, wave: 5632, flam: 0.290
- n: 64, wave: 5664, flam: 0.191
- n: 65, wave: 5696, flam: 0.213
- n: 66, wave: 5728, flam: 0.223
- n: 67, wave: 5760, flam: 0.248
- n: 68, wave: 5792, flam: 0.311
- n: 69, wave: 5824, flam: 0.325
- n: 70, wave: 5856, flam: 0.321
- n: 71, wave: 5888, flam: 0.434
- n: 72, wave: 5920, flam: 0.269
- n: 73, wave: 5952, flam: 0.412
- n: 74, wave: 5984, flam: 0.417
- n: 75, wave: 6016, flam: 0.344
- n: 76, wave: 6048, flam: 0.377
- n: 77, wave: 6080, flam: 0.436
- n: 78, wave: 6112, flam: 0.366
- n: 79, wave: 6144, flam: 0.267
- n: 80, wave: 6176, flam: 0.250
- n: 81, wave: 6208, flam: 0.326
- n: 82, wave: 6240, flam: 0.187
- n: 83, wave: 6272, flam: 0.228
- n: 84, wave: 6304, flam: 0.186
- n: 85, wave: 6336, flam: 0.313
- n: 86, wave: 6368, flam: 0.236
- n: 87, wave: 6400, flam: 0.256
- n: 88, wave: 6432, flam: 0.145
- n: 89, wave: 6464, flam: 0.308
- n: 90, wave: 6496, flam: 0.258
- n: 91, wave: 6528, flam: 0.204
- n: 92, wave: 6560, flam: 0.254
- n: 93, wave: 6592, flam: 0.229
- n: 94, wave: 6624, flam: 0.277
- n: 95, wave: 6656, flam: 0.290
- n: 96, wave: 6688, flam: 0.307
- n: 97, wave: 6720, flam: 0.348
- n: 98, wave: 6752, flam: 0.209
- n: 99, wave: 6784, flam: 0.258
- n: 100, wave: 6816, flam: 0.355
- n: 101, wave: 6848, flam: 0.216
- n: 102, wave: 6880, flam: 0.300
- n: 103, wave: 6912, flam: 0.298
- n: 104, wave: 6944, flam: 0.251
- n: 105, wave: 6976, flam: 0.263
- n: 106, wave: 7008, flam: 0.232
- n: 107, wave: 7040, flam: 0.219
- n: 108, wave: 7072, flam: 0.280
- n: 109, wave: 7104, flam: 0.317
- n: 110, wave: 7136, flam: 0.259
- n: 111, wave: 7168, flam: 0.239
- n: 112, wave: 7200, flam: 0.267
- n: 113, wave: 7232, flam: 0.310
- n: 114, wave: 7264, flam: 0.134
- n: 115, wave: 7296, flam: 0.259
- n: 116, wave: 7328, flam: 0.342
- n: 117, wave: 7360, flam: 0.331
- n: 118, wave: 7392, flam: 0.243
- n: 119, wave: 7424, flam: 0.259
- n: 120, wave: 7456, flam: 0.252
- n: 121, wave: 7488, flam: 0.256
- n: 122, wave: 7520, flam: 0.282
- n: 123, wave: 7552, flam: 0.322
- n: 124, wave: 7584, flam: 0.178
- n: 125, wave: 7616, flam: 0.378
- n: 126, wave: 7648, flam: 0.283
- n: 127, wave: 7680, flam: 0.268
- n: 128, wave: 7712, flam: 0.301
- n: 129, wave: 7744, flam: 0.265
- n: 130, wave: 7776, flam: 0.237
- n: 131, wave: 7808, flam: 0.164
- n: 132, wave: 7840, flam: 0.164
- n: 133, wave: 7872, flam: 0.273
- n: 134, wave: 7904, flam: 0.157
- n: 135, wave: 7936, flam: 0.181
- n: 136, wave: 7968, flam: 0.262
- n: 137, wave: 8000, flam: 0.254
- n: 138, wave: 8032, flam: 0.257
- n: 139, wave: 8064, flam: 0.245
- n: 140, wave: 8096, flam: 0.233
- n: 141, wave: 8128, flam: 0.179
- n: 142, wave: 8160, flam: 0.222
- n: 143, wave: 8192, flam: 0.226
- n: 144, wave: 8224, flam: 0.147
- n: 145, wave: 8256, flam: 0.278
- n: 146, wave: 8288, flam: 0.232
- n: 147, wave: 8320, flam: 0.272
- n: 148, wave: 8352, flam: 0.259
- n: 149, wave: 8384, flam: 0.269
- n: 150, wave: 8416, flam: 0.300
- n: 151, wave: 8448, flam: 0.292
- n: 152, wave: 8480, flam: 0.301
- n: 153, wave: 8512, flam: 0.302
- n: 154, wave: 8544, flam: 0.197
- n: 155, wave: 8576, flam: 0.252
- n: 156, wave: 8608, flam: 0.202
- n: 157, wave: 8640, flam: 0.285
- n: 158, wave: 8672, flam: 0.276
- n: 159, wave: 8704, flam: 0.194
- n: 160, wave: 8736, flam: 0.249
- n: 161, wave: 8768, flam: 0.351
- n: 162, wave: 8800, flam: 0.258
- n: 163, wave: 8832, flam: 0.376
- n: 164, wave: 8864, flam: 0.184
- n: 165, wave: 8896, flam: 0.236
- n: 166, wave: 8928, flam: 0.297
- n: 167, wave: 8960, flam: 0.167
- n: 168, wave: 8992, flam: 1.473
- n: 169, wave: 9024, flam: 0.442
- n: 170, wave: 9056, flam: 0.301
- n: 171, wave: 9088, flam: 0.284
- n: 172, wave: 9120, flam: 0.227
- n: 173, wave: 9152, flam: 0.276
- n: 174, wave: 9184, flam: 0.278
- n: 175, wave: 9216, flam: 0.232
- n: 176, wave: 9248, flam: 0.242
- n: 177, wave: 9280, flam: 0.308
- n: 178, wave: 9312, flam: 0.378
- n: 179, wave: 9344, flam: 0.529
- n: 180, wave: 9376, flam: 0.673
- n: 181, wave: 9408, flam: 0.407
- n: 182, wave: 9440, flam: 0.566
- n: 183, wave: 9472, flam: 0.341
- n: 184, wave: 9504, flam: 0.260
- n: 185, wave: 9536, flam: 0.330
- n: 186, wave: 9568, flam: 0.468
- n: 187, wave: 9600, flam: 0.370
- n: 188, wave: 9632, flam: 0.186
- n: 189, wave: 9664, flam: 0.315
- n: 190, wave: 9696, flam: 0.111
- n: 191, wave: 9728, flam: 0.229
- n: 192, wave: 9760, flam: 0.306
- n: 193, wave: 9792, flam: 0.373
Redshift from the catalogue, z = 1.41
